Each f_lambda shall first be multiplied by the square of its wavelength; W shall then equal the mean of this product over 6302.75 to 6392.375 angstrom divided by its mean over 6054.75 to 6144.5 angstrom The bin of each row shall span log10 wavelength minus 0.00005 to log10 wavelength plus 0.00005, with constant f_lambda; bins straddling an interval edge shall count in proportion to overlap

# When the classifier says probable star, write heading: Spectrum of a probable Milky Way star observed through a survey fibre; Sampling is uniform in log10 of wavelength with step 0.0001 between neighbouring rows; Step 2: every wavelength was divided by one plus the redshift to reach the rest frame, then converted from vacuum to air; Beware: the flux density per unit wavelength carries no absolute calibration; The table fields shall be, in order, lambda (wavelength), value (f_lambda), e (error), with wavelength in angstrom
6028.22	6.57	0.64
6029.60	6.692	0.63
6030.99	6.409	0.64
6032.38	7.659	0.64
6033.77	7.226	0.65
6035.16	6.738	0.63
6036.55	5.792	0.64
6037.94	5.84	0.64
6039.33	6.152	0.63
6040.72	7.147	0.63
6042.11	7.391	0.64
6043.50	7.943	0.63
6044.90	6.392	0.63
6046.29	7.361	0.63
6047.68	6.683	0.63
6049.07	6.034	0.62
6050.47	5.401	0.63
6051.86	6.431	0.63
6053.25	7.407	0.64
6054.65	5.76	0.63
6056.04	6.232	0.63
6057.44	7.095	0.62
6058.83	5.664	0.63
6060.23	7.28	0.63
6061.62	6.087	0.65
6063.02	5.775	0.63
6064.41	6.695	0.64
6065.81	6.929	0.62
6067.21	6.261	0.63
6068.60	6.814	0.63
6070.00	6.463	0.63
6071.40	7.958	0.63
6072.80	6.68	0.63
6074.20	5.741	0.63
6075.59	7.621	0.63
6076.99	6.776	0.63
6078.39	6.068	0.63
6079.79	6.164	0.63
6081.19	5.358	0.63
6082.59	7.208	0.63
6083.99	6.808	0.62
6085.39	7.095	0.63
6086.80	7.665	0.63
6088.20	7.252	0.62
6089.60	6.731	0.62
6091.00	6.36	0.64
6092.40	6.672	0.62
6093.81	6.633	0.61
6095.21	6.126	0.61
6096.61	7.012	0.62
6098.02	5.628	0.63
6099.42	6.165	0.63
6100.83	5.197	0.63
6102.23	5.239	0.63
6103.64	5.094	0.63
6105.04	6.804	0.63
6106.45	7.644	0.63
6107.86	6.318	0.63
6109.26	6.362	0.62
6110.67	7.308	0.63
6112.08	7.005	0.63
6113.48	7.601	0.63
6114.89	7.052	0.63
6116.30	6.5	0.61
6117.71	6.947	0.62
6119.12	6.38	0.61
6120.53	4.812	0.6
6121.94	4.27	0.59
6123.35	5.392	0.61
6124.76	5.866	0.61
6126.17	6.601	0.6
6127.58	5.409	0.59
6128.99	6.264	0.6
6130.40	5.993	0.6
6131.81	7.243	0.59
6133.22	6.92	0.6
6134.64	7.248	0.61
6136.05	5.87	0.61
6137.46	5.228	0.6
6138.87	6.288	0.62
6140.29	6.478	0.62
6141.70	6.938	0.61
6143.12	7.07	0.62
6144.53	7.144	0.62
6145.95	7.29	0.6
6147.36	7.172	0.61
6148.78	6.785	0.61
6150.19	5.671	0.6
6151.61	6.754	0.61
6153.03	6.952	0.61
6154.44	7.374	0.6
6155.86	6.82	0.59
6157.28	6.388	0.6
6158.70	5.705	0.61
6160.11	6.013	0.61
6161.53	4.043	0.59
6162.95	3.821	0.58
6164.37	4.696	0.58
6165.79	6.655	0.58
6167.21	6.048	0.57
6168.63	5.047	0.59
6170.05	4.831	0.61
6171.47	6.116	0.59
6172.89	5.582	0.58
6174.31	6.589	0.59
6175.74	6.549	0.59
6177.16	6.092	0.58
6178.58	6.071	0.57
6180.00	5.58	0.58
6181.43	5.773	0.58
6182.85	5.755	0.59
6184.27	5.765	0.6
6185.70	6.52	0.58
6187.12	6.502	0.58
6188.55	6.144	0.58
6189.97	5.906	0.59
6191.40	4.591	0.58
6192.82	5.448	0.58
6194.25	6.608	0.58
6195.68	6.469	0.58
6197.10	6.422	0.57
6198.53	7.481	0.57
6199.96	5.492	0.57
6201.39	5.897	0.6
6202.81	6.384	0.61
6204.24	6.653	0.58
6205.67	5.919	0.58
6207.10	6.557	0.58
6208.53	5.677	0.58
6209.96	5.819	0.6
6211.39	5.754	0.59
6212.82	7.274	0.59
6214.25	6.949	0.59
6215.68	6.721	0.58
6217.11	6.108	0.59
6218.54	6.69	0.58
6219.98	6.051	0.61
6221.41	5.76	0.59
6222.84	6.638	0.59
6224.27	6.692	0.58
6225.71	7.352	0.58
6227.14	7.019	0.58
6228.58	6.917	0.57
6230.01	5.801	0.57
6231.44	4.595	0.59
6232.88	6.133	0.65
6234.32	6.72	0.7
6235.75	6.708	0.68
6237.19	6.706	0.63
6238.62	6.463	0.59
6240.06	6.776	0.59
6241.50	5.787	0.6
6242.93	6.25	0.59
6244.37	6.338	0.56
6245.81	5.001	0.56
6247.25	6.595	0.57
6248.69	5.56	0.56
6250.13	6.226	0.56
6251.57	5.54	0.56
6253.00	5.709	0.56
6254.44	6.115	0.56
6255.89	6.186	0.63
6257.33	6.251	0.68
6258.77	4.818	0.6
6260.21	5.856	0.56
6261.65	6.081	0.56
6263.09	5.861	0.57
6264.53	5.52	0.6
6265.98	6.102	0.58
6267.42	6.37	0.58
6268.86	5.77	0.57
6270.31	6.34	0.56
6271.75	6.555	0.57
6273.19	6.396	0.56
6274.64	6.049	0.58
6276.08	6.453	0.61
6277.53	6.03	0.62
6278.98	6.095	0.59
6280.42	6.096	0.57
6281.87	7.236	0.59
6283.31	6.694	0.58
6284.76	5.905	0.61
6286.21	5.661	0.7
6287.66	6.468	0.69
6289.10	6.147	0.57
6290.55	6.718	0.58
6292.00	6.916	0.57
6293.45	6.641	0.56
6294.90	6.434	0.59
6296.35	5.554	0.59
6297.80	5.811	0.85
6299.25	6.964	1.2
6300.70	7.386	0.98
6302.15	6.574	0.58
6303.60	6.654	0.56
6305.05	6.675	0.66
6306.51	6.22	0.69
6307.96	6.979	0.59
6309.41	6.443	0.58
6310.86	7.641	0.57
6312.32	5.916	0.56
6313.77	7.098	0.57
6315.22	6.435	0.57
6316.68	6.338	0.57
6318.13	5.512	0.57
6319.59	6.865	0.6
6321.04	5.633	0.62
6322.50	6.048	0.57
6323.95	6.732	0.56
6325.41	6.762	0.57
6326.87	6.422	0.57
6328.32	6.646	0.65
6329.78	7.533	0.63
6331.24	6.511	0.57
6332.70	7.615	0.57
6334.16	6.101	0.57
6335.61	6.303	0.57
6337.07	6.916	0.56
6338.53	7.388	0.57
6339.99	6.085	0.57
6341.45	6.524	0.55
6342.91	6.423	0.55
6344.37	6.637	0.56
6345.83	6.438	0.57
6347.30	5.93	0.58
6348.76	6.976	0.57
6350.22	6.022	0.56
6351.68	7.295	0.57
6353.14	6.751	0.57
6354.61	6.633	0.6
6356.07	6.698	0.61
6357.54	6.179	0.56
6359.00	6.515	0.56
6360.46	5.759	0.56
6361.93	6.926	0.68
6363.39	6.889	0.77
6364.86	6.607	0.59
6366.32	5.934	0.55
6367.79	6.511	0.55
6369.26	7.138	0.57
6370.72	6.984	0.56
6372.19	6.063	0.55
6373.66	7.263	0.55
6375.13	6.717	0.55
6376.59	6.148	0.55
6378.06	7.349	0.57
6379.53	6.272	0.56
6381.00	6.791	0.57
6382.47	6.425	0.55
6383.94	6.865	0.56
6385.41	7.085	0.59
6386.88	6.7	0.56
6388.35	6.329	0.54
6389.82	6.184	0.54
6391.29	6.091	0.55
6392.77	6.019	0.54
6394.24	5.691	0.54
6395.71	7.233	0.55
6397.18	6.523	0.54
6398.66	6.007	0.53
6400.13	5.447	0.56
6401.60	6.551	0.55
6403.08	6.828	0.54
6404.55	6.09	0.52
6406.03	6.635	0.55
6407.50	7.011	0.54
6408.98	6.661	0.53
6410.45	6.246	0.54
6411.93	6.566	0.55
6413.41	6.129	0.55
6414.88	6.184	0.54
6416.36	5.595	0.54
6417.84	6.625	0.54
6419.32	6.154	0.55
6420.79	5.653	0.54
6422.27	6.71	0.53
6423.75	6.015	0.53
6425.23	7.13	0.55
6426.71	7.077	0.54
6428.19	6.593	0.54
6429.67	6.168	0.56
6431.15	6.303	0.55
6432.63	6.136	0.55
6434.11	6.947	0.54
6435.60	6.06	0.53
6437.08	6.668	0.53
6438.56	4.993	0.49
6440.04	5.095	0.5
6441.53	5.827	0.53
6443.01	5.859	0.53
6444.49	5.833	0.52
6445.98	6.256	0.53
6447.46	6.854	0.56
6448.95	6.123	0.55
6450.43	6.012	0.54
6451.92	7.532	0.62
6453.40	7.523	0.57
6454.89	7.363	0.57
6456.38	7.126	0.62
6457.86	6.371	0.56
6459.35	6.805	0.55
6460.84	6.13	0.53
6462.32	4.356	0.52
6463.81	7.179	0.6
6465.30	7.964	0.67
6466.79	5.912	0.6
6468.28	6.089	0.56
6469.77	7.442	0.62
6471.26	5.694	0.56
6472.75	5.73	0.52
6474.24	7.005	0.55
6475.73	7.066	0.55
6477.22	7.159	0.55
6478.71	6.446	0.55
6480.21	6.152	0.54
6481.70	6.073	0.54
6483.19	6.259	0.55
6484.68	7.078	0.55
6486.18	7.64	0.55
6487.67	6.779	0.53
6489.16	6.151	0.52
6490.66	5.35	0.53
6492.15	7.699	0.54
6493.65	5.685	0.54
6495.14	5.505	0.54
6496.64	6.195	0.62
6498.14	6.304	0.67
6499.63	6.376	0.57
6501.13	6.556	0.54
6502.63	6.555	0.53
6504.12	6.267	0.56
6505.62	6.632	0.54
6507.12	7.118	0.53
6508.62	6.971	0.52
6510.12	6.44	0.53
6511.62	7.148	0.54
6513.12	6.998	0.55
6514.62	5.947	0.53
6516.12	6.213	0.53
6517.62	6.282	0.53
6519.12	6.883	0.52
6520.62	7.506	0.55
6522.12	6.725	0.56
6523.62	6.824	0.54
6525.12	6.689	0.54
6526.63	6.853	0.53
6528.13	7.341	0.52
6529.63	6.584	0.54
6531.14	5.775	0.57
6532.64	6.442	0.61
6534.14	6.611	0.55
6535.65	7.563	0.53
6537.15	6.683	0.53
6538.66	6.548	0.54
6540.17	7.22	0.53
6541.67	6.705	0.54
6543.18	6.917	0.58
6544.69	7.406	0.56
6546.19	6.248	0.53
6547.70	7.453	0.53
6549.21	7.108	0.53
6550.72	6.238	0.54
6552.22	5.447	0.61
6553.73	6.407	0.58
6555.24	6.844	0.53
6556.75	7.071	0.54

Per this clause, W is 1.1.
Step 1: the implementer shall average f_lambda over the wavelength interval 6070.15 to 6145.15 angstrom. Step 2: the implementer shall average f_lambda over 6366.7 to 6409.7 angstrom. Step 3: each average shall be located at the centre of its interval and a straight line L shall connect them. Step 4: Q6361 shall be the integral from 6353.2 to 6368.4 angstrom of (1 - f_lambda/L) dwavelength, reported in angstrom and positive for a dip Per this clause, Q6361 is 0.1 angstrom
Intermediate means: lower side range 6.46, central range 6.48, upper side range 6.53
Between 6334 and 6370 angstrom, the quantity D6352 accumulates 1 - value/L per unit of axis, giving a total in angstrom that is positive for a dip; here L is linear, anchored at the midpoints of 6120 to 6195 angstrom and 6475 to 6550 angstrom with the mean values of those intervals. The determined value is -0.9 angstrom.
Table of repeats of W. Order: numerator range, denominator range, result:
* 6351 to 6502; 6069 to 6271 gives 1.12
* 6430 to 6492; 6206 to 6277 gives 1.11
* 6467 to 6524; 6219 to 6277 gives 1.15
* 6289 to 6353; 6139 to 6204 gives 1.13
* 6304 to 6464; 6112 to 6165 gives 1.12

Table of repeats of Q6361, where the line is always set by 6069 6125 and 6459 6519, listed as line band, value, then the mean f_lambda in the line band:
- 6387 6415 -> 0.6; 6.35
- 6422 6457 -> 0.3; 6.42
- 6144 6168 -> 1.0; 6.18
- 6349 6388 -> -1.0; 6.64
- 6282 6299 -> 0.4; 6.32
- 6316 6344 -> -0.3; 6.55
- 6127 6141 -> 0.3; 6.3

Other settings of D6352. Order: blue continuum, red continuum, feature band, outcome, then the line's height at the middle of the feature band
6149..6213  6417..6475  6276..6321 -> -2.1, 6.17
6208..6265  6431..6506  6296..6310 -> -0.7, 6.25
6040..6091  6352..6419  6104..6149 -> 1.0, 6.64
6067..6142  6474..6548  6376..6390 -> -0.1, 6.58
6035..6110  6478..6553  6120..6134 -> 1.4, 6.53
